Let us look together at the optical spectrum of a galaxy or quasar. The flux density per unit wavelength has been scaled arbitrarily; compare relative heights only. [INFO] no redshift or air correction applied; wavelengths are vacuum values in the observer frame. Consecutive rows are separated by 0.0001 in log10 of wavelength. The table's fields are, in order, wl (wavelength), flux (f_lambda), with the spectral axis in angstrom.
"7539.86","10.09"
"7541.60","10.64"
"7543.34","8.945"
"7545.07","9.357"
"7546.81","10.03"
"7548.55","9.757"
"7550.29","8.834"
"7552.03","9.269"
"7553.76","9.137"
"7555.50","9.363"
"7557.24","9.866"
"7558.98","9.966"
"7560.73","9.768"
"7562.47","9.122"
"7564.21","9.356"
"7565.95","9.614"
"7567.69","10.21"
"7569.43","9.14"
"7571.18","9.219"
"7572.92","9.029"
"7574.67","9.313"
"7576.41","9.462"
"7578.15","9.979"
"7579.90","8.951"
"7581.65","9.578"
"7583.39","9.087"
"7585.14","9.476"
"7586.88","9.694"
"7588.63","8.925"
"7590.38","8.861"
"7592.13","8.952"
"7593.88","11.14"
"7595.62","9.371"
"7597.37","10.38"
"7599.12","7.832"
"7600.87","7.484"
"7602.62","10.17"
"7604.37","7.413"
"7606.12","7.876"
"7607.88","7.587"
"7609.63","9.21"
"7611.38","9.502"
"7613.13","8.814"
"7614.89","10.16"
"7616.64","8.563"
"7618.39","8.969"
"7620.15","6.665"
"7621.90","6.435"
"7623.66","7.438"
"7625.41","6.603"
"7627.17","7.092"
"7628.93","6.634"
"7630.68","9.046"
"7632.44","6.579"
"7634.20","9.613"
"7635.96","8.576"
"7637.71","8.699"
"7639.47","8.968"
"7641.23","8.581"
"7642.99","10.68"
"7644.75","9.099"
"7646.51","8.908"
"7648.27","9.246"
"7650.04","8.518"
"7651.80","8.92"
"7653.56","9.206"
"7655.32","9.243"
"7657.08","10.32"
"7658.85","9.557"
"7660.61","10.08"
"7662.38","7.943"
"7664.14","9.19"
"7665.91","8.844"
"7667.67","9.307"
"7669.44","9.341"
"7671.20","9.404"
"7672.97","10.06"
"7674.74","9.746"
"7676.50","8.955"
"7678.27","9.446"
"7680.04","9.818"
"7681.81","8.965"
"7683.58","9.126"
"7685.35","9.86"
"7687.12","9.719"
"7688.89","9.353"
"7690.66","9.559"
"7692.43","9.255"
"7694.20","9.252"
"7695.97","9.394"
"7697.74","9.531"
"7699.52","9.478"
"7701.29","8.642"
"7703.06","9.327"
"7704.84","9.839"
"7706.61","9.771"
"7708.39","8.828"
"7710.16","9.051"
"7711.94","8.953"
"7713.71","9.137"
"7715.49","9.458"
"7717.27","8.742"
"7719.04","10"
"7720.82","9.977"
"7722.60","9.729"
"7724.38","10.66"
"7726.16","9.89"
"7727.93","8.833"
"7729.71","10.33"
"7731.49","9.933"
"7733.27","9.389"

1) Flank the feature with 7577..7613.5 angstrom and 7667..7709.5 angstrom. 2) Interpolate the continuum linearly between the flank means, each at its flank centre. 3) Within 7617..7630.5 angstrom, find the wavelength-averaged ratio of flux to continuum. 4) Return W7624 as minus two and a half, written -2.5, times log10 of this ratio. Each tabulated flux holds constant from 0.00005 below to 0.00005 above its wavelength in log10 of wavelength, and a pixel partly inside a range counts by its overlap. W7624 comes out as 0.25 mag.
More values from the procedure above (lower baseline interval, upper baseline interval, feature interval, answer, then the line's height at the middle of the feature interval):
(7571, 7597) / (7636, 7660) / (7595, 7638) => 0.132 mag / 9.32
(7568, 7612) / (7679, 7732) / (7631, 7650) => 0.047 mag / 9.27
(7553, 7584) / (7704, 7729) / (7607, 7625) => 0.144 mag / 9.47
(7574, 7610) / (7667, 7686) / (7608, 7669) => 0.074 mag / 9.28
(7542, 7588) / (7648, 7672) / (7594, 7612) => 0.070 mag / 9.36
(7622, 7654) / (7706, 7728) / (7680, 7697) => -0.037 mag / 9.1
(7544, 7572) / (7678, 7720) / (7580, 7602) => 0.027 mag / 9.46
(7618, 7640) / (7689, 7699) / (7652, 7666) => -0.097 mag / 8.51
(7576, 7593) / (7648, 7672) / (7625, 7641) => 0.151 mag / 9.25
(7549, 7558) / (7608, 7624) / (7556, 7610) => -0.040 mag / 8.89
